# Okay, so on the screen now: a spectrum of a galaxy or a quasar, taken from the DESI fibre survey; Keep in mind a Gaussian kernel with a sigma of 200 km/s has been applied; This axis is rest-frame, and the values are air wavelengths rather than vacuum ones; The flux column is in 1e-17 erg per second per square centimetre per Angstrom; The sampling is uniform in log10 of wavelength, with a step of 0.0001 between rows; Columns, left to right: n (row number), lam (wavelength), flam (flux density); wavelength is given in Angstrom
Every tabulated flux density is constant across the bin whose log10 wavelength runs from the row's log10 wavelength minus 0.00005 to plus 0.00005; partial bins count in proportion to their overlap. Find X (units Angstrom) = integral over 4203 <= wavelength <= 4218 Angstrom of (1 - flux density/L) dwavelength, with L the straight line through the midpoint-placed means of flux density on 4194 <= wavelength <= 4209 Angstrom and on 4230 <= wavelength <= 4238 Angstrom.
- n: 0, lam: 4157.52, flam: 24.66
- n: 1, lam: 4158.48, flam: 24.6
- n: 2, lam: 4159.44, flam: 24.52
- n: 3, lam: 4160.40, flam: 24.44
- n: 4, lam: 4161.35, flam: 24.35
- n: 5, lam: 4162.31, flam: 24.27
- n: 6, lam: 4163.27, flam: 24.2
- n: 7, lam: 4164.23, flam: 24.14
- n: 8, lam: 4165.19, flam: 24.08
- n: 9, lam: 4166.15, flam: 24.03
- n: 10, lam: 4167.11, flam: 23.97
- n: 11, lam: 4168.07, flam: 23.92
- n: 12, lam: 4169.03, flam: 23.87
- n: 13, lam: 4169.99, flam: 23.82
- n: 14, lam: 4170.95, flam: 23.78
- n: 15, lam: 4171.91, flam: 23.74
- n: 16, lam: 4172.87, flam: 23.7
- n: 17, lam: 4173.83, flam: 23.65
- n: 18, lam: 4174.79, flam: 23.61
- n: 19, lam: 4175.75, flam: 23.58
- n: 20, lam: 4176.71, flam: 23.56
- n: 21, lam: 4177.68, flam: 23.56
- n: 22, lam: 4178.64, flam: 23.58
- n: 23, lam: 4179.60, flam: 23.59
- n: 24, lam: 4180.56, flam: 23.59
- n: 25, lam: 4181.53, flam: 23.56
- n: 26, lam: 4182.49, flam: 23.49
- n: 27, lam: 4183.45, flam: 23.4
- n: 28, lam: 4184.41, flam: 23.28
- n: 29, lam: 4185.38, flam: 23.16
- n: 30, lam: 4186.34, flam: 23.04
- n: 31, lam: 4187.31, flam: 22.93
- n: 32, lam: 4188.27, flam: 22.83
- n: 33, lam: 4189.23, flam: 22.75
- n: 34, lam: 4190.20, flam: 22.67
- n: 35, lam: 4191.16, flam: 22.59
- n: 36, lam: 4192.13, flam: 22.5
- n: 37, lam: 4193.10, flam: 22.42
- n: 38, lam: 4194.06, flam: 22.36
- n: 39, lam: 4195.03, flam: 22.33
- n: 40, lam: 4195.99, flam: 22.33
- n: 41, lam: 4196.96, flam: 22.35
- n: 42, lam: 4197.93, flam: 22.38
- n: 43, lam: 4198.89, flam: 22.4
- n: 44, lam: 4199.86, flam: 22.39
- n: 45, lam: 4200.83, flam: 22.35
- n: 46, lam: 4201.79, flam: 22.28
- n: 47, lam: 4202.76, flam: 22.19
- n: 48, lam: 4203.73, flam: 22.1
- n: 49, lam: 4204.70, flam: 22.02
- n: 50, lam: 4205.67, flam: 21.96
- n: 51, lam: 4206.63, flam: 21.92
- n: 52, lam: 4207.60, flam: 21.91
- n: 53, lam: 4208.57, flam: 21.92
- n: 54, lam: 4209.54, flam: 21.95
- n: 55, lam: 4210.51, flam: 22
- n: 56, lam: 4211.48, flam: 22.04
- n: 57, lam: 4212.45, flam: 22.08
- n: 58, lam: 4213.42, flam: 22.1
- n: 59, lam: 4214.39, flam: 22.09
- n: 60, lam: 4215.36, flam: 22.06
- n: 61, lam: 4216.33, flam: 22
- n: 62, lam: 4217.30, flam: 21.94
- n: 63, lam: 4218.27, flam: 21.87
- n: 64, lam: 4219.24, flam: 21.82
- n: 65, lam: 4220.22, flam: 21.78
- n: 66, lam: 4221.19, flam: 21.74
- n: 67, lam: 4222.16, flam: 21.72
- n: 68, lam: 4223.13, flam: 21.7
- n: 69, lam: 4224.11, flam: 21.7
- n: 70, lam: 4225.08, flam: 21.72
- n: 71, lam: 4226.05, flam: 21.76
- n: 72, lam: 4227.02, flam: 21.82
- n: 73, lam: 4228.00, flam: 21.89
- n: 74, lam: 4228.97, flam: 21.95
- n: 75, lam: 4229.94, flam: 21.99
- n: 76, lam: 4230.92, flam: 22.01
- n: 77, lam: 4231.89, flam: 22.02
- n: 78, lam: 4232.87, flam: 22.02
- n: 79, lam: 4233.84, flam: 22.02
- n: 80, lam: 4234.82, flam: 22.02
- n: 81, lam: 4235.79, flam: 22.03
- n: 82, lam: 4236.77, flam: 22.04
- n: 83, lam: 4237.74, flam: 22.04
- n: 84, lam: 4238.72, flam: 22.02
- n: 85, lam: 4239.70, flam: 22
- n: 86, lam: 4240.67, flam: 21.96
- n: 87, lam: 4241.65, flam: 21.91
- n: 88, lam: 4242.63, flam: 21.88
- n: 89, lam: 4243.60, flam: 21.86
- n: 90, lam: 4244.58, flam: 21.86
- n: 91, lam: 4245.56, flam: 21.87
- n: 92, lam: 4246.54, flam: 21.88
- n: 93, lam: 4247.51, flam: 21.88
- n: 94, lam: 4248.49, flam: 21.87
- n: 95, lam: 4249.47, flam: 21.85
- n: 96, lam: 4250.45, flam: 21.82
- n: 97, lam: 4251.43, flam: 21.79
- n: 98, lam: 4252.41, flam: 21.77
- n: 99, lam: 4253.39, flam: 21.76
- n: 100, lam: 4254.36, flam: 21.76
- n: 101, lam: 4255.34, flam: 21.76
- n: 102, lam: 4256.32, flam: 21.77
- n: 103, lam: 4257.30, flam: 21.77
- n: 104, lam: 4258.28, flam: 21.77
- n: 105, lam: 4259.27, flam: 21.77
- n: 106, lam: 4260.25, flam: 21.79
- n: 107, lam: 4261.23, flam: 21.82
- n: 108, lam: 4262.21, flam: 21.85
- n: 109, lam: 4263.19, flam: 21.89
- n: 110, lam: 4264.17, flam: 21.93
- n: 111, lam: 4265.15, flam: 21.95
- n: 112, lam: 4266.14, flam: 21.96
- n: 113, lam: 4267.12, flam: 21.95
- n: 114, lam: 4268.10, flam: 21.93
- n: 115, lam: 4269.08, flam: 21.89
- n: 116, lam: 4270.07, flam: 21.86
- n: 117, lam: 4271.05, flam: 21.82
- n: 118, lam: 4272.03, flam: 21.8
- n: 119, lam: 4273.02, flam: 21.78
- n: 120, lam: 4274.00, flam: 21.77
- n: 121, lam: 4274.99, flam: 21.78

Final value 0.1 Angstrom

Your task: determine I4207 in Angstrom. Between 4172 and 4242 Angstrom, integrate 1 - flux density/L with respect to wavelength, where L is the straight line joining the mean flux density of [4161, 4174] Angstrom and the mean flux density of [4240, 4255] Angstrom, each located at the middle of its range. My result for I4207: 1.62 Angstrom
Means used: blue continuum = 24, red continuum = 21.9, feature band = 22.4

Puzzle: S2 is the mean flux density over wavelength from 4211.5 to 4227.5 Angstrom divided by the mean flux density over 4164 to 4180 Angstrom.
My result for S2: 0.92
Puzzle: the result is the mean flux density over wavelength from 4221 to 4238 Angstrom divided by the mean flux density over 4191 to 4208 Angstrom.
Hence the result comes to 0.98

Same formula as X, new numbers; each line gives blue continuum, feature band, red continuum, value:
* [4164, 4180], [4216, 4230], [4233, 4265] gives 0.4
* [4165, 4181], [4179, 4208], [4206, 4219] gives 0.3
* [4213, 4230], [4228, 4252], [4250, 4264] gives -0.1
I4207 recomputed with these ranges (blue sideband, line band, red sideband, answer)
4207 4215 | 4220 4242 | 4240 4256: 0.0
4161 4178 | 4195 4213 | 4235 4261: 0.7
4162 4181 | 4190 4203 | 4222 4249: 0.4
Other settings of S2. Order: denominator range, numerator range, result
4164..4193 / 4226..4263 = 0.93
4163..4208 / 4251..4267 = 0.95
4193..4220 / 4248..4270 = 0.99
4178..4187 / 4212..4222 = 0.94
